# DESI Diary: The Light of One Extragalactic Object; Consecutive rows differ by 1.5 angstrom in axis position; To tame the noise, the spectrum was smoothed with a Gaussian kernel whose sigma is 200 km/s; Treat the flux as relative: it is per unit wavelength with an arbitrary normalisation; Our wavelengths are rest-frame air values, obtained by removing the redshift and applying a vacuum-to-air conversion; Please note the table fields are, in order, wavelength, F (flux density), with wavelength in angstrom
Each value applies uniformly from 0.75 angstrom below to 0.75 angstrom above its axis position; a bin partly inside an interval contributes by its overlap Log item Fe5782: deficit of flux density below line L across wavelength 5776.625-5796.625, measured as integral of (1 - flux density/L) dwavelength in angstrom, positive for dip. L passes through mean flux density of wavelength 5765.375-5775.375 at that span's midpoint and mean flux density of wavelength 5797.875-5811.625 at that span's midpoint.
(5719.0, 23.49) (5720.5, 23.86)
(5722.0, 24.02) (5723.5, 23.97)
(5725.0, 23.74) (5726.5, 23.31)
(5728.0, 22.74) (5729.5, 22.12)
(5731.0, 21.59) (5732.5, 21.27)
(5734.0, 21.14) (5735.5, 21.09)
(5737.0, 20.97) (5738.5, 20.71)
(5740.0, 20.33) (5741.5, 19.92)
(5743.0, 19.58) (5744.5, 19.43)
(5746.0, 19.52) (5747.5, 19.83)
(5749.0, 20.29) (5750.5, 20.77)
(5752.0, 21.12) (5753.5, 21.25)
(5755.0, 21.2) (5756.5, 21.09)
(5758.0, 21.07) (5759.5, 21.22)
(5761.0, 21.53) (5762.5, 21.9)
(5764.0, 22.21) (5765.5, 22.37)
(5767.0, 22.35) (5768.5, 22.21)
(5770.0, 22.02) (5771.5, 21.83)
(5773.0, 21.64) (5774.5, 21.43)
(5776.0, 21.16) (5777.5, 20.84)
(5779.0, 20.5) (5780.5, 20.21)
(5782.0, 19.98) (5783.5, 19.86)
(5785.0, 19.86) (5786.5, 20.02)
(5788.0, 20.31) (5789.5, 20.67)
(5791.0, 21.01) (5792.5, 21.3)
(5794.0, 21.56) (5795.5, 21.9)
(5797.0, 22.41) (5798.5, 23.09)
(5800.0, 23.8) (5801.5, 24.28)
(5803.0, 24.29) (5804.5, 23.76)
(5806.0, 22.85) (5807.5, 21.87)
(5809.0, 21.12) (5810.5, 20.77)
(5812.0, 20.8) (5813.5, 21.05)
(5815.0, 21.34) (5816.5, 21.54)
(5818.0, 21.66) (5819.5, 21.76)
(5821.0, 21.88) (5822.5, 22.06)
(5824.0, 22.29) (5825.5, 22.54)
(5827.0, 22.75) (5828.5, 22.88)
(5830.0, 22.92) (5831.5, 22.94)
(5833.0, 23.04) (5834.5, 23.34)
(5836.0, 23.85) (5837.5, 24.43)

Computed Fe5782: 1.5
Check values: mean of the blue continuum 21.9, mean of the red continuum 22.8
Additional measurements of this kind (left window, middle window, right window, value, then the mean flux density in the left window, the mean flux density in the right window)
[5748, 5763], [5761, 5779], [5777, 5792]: -0.9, 21.1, 20.3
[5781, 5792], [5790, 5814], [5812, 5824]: -1.5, 20.3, 21.6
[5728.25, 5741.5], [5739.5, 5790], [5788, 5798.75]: 1.1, 21.1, 21.5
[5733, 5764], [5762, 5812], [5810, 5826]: -1.0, 20.7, 21.6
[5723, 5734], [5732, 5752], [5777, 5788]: 1.4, 22.5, 20.2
